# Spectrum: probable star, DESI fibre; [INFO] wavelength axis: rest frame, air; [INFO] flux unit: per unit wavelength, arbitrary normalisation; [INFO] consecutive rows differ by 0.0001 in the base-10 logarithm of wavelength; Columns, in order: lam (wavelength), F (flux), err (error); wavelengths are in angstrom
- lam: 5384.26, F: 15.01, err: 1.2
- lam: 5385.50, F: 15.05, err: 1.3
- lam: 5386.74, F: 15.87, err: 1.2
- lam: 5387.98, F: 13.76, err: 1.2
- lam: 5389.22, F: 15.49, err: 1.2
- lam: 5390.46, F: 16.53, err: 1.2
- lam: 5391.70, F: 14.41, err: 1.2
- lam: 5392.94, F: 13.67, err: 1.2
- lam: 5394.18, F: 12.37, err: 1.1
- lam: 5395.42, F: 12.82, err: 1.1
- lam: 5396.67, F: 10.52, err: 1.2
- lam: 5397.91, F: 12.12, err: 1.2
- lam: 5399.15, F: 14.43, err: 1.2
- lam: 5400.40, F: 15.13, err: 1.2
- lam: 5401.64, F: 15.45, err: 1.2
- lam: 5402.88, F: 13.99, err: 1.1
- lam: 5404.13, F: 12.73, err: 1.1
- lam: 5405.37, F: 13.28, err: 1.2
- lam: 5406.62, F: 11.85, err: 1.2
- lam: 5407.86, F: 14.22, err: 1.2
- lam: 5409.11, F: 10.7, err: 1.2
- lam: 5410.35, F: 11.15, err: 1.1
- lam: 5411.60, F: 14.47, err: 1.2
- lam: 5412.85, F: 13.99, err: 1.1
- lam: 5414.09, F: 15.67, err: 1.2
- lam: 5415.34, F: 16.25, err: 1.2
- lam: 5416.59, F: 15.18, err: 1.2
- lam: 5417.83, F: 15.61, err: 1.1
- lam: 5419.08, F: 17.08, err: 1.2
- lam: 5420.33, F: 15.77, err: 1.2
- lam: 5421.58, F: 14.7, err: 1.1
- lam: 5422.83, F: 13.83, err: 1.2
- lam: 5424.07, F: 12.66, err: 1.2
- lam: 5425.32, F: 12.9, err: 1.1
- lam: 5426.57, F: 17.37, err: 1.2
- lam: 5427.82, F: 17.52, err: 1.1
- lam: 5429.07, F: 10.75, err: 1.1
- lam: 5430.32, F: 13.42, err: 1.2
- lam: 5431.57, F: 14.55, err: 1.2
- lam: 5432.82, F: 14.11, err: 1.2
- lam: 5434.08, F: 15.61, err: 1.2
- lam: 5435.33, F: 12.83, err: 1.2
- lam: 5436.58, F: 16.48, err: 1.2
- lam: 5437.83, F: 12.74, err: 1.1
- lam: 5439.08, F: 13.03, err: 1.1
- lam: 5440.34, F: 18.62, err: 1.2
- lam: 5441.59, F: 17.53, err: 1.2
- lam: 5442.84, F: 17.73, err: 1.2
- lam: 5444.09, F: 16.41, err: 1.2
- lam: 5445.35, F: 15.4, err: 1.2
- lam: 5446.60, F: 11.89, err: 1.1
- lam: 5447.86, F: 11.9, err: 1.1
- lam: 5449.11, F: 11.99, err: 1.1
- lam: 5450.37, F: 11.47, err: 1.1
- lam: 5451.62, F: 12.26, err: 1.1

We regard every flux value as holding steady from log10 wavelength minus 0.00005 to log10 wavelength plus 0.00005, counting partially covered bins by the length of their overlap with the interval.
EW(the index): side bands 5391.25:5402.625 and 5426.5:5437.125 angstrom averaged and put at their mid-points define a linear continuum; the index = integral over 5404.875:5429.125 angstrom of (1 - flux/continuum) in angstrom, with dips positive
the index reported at -0.4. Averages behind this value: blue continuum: 13.4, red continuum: 14.6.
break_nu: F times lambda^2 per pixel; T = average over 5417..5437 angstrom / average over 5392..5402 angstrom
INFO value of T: 1.1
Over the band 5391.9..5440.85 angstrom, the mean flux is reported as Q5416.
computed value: 14.1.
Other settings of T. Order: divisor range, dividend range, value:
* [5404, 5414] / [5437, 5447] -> 1.21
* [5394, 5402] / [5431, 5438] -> 1.11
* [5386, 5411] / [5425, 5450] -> 1.10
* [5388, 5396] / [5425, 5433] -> 1.03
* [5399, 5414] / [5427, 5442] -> 1.10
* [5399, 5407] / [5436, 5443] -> 1.16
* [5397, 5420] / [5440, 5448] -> 1.14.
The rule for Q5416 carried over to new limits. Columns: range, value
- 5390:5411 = 13.2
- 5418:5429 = 15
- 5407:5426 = 14.3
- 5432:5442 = 15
